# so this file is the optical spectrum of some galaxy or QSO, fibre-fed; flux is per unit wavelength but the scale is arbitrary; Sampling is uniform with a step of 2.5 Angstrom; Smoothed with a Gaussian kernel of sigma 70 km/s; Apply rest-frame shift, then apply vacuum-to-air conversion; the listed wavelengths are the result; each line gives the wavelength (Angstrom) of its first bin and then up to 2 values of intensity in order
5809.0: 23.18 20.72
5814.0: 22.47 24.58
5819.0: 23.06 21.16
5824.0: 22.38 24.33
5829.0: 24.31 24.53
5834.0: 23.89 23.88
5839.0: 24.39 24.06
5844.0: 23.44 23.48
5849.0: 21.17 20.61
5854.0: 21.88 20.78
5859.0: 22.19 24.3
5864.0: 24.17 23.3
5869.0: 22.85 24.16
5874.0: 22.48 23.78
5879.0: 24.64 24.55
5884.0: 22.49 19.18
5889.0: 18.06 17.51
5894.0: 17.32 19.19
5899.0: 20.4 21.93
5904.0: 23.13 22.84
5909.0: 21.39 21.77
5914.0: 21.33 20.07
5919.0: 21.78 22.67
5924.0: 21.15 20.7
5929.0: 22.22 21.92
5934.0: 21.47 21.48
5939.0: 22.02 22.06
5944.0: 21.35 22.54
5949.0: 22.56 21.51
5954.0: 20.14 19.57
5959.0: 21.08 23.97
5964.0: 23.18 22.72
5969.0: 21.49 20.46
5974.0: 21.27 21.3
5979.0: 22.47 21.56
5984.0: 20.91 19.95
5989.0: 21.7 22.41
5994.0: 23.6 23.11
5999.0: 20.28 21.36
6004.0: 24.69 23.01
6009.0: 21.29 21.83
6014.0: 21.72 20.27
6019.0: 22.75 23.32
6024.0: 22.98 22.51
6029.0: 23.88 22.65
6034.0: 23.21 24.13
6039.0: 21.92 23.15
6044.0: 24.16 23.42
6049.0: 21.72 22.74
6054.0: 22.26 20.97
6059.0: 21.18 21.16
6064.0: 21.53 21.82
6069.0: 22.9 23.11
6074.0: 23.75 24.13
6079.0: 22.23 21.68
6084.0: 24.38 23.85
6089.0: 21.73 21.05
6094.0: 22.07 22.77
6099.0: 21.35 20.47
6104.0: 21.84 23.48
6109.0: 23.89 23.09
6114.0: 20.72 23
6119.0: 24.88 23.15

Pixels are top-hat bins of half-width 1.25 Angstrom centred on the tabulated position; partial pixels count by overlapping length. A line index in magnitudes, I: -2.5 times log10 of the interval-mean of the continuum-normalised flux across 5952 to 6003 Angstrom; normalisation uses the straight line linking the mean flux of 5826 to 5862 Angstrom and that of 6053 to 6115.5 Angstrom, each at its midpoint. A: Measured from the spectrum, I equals 0.05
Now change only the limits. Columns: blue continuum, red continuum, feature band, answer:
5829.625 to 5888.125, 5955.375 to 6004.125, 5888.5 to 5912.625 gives 0.110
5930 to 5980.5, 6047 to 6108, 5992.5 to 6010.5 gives -0.026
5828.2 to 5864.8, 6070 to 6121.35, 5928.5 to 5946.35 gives 0.055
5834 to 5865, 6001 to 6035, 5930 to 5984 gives 0.048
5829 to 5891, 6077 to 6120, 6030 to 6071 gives 0.006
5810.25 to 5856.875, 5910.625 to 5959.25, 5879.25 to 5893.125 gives 0.081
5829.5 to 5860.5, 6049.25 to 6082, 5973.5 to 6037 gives 0.010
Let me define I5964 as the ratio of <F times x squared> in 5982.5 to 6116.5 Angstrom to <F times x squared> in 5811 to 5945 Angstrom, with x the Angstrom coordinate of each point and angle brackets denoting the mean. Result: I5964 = 1.07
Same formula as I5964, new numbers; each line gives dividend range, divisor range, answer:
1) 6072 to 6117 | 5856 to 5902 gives 1.11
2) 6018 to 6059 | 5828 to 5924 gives 1.09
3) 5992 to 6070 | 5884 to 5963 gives 1.10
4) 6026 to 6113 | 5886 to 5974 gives 1.11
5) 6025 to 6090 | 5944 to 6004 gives 1.07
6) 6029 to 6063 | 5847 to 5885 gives 1.05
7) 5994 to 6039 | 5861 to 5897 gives 1.08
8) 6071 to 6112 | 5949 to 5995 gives 1.09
